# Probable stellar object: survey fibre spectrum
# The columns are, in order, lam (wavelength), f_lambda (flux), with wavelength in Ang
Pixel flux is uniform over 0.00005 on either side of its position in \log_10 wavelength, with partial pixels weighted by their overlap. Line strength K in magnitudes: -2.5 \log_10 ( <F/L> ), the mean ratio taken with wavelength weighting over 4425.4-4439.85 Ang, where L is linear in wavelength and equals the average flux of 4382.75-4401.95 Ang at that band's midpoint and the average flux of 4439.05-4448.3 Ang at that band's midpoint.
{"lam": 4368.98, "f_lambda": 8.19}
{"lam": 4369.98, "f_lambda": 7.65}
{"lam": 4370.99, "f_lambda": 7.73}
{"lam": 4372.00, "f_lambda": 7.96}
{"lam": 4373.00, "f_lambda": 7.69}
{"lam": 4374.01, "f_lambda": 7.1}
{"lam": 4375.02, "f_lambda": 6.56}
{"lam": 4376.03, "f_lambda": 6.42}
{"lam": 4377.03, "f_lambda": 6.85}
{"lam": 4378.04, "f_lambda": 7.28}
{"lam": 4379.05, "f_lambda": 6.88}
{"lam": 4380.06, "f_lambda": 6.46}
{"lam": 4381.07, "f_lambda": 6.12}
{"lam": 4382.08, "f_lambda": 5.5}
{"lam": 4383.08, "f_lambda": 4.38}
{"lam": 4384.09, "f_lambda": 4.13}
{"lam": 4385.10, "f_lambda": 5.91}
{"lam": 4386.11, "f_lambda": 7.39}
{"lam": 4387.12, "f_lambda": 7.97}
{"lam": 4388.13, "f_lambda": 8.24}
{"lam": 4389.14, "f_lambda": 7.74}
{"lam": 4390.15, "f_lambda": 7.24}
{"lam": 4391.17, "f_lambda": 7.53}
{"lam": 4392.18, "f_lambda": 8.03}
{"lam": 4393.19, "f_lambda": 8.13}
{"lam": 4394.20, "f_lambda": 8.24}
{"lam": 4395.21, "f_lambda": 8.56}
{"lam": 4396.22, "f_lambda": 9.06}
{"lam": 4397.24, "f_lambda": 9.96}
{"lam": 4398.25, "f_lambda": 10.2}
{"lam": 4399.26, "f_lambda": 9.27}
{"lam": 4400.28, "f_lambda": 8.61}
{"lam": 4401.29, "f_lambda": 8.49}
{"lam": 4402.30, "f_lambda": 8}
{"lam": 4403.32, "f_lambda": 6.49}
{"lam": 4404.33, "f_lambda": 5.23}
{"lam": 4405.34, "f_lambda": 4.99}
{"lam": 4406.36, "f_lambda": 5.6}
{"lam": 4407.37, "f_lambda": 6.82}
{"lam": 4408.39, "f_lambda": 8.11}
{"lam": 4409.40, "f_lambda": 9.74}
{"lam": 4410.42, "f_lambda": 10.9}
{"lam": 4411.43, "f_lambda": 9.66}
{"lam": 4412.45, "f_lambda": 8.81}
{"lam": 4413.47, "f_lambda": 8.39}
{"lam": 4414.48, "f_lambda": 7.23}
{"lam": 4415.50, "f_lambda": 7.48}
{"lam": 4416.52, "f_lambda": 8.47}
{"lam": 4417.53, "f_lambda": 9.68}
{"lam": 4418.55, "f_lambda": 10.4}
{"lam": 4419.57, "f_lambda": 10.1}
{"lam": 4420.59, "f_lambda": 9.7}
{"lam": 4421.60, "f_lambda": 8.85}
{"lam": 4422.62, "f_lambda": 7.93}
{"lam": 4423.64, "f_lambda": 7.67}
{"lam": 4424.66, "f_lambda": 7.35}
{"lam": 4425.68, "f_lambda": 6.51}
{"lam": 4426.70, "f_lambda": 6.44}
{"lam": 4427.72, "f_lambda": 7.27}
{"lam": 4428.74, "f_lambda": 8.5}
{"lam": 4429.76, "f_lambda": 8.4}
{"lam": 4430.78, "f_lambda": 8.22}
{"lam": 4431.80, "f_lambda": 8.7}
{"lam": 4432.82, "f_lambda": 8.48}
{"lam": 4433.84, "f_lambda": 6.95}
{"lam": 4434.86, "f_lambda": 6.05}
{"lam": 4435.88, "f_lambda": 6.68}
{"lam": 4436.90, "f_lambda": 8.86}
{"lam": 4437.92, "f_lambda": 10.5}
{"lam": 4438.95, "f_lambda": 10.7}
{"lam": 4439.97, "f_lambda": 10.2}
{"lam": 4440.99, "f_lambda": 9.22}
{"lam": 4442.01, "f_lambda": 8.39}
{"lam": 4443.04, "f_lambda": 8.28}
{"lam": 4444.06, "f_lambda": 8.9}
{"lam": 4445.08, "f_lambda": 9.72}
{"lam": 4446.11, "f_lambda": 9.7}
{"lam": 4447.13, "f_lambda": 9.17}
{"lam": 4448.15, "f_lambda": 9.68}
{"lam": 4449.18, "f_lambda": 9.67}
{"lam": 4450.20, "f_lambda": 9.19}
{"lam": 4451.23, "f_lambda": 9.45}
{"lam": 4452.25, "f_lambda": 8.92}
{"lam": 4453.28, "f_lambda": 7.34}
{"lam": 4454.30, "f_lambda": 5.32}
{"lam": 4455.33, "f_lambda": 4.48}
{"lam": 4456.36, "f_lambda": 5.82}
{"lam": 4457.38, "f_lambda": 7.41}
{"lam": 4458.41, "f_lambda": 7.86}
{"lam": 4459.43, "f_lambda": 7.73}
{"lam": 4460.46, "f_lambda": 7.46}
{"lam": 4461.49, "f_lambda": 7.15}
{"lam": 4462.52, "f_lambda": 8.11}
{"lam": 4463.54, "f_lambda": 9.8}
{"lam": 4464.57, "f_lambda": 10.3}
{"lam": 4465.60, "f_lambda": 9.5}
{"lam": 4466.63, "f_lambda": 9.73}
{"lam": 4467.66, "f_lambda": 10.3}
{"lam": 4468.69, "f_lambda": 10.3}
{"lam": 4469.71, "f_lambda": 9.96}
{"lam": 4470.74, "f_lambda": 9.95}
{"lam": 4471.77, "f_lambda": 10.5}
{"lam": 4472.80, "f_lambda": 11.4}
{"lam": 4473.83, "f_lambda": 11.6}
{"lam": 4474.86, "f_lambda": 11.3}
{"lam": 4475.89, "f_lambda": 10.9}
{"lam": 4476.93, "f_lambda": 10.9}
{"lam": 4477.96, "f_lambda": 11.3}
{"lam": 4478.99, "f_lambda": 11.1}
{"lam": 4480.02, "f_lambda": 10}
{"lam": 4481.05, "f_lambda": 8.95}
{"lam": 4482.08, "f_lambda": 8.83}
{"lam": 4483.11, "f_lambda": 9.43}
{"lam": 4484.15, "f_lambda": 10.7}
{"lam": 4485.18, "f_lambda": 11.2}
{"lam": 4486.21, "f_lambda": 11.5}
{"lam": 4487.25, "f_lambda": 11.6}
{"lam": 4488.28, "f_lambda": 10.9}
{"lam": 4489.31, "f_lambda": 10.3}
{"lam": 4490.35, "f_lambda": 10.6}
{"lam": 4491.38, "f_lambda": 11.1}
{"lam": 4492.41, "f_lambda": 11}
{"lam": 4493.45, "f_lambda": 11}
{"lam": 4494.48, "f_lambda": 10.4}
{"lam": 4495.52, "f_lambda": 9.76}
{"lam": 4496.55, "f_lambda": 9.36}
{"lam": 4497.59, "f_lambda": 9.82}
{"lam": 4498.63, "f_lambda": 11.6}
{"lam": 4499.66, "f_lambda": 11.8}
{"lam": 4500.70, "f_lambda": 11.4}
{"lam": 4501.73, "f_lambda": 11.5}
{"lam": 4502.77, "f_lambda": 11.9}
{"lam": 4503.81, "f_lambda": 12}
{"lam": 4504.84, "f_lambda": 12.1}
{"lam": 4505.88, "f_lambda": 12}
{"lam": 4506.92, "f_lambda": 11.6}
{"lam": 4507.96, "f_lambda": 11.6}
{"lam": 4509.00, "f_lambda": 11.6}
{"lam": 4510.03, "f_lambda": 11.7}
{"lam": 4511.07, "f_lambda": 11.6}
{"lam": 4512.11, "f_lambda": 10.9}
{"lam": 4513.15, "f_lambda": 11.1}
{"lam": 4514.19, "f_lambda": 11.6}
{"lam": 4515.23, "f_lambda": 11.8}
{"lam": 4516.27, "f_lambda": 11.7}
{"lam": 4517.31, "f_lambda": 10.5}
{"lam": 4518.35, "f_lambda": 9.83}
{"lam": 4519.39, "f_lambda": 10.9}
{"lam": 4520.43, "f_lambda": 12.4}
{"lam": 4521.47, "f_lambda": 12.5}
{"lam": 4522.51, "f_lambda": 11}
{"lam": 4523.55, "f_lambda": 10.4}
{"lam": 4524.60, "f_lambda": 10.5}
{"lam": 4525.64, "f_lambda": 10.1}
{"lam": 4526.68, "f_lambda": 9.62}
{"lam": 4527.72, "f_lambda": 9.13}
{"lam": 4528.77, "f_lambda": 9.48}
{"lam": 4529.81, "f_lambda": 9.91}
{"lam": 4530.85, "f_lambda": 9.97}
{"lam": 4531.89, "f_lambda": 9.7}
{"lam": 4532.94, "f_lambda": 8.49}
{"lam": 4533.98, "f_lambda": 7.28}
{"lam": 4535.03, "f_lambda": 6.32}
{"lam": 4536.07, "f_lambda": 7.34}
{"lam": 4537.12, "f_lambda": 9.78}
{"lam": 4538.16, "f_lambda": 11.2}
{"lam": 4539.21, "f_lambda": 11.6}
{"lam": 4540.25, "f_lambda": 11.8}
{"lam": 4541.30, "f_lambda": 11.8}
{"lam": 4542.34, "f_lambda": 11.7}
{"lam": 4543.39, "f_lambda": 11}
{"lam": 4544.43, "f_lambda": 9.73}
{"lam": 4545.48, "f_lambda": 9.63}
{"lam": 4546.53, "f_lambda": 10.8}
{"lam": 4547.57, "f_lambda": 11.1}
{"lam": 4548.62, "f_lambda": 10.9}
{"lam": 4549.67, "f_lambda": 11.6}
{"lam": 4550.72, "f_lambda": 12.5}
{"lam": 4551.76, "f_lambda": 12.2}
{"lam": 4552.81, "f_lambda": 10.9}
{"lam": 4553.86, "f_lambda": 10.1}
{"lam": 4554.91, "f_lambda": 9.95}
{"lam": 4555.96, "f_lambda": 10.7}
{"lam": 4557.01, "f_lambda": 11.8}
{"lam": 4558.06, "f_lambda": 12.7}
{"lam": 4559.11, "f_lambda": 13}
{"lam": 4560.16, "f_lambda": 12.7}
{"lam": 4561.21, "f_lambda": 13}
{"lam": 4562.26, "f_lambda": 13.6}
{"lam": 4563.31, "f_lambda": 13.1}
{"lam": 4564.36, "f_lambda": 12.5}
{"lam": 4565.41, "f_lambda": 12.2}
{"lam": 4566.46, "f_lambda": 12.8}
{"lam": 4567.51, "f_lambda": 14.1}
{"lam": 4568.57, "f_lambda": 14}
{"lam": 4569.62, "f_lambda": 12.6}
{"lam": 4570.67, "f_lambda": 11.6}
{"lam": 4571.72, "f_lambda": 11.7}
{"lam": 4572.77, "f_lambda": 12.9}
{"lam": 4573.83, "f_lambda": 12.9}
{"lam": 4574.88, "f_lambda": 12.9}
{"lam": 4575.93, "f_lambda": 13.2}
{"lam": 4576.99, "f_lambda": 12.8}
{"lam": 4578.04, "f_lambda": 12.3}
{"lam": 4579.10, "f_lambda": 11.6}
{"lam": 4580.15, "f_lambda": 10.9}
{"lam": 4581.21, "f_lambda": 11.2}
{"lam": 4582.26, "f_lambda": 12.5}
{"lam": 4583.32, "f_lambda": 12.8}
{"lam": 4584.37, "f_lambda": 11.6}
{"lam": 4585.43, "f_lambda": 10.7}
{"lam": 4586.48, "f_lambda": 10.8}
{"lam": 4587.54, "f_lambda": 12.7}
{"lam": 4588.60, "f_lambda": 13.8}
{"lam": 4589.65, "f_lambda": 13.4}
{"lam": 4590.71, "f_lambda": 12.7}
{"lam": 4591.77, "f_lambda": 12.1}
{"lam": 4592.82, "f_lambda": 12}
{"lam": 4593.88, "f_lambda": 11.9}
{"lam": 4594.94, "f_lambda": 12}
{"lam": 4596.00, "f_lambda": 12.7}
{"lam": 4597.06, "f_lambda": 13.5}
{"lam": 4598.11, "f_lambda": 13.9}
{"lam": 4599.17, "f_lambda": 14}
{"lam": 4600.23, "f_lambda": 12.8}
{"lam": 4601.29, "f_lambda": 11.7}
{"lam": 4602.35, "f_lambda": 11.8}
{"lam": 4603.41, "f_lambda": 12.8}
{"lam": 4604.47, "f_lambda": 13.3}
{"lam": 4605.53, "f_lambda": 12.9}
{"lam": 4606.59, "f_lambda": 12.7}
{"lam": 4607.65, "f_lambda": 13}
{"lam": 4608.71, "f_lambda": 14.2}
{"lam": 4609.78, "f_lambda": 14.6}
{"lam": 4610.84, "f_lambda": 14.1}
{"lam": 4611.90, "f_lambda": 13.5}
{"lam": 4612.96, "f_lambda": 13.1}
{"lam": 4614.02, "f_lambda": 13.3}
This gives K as 0.12 mag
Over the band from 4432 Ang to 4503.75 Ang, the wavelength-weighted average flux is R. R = 9.59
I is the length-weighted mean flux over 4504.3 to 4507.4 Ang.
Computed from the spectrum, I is 11.9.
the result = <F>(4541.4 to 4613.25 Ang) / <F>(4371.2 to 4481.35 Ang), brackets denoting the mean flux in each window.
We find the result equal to 1.5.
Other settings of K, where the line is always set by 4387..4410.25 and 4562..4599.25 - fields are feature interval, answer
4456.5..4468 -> 0.12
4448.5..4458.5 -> 0.23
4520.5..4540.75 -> 0.15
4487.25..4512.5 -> -0.07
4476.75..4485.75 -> -0.02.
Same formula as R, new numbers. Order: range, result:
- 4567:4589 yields 12.3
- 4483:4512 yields 11.1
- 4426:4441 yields 8.29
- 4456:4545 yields 10.4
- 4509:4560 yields 10.7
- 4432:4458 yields 8.36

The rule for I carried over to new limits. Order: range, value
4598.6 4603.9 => 12.6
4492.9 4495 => 10.7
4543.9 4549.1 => 10.4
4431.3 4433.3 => 8.59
